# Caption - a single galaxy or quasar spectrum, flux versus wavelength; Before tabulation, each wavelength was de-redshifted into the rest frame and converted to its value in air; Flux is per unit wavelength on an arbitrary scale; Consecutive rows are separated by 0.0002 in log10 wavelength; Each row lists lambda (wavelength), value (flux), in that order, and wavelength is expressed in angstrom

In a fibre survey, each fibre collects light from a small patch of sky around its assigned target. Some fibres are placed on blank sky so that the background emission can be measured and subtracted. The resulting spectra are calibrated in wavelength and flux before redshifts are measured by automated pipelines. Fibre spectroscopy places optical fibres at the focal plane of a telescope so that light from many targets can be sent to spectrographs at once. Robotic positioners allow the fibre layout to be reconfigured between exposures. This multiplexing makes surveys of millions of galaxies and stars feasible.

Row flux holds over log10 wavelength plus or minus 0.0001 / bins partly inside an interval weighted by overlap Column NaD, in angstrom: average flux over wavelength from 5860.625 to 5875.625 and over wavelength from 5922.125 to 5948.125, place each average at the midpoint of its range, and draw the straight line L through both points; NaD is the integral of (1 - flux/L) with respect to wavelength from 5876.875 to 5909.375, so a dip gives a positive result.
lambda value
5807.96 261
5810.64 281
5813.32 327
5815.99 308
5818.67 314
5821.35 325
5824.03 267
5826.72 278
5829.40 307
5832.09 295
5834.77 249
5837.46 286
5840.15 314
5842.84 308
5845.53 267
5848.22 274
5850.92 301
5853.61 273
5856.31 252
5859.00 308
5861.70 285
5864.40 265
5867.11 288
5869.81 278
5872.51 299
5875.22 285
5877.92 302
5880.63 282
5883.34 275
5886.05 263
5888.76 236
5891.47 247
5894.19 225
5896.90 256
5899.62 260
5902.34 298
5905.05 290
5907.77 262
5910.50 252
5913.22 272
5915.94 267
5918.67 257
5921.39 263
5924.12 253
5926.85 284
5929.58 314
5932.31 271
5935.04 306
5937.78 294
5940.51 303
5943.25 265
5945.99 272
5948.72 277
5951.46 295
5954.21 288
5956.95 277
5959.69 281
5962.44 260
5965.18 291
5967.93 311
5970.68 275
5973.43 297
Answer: 2.0 angstrom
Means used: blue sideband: 283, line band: 266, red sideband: 284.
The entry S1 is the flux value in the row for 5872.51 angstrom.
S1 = 299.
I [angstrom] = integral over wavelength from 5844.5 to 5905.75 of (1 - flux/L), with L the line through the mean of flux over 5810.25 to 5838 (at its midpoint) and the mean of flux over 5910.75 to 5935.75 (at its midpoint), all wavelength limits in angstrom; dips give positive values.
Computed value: 2.2 angstrom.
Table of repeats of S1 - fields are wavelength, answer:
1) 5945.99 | 272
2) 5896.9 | 256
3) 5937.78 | 294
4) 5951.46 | 295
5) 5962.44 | 260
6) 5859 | 308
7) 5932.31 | 271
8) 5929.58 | 314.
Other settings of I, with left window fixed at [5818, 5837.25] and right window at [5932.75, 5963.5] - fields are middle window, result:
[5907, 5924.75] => 1.5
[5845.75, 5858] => 0.6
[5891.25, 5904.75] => 1.2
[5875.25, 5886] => 0.1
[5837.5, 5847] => -0.2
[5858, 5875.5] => 0.1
